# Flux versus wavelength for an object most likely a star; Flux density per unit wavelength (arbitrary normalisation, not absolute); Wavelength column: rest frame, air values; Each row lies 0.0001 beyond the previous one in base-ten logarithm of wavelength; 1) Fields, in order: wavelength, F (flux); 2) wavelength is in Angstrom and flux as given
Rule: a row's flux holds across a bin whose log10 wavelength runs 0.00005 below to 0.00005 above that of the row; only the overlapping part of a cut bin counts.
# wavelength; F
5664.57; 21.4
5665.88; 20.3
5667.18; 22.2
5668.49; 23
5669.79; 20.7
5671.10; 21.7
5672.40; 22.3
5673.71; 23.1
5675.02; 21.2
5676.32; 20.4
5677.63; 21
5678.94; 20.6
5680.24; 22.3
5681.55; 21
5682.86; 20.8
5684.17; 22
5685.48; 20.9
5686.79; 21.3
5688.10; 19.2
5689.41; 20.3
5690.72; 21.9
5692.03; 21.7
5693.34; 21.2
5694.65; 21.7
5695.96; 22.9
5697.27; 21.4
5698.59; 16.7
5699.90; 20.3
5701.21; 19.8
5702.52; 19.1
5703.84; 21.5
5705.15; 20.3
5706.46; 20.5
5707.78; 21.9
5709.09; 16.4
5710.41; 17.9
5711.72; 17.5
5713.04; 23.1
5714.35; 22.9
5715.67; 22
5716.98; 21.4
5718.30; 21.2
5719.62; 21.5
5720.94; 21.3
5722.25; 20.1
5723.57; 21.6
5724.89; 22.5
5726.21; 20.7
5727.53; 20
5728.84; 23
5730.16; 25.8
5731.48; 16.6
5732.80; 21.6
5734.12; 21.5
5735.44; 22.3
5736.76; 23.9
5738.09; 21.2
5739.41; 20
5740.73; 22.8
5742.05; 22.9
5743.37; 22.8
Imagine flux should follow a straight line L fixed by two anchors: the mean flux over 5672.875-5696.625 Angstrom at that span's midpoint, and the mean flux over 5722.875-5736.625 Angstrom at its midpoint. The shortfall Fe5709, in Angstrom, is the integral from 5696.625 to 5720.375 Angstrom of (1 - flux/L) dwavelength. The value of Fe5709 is 1.3 Angstrom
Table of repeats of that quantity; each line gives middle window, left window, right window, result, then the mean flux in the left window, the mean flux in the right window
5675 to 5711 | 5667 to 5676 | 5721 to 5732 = 1.9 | 22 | 21.4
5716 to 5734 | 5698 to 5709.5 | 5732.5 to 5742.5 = -0.2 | 19.7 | 22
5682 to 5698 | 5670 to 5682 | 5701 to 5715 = -0.3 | 21.5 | 20.1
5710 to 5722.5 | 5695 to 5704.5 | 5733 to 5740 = 0.0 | 20.3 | 21.8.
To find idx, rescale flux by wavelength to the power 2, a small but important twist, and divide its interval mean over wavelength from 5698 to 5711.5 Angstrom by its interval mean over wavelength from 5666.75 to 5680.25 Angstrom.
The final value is 0.9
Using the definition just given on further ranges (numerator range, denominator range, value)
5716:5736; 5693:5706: 1.06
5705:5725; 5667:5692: 0.98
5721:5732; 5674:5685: 1.02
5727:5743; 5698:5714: 1.12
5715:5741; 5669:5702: 1.04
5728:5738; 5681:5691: 1.07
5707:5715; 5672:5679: 0.94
